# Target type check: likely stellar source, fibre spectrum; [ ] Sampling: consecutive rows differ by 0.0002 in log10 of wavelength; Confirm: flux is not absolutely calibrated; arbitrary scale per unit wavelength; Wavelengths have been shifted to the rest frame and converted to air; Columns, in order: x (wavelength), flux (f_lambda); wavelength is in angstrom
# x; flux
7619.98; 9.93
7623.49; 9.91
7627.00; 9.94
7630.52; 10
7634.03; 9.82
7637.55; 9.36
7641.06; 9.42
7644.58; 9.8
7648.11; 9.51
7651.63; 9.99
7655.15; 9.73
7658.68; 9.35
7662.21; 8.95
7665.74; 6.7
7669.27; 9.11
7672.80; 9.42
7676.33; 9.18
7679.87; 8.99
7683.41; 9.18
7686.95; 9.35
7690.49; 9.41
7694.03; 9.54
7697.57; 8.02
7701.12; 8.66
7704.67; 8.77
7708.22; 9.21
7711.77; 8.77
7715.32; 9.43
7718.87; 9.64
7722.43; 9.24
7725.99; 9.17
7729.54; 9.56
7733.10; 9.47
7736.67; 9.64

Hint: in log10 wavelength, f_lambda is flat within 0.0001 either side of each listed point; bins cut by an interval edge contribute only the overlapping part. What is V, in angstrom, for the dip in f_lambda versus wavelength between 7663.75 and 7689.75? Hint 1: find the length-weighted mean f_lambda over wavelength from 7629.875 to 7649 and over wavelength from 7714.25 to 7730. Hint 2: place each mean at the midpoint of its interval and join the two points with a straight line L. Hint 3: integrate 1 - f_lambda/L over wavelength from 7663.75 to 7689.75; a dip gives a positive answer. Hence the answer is 1.8 angstrom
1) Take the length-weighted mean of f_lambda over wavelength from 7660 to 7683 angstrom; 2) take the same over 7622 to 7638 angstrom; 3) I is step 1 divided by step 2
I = 0.9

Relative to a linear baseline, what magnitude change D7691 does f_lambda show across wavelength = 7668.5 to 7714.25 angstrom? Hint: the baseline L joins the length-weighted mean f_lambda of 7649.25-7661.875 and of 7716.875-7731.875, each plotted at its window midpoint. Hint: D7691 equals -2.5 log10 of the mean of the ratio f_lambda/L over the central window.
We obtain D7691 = 0.053 mag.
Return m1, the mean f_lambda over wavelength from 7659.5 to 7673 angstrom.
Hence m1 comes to 8.5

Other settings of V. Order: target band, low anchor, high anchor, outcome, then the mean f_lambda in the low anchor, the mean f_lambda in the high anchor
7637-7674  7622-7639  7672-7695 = 1.4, 9.81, 9.28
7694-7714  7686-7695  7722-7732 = 1.3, 9.43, 9.35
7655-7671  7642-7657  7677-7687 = 1.4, 9.73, 9.14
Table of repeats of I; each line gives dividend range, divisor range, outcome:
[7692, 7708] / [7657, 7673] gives 1.02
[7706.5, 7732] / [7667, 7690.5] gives 1.01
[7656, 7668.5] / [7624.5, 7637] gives 0.86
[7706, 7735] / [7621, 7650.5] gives 0.96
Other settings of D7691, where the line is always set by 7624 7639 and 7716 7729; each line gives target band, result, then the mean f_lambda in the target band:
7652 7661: 0.01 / 9.57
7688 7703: 0.07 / 8.93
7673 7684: 0.05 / 9.15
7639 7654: 0.01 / 9.68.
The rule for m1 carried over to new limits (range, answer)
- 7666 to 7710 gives 8.99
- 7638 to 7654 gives 9.66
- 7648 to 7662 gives 9.58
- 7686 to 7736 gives 9.17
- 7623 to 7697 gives 9.33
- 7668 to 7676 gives 9.27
